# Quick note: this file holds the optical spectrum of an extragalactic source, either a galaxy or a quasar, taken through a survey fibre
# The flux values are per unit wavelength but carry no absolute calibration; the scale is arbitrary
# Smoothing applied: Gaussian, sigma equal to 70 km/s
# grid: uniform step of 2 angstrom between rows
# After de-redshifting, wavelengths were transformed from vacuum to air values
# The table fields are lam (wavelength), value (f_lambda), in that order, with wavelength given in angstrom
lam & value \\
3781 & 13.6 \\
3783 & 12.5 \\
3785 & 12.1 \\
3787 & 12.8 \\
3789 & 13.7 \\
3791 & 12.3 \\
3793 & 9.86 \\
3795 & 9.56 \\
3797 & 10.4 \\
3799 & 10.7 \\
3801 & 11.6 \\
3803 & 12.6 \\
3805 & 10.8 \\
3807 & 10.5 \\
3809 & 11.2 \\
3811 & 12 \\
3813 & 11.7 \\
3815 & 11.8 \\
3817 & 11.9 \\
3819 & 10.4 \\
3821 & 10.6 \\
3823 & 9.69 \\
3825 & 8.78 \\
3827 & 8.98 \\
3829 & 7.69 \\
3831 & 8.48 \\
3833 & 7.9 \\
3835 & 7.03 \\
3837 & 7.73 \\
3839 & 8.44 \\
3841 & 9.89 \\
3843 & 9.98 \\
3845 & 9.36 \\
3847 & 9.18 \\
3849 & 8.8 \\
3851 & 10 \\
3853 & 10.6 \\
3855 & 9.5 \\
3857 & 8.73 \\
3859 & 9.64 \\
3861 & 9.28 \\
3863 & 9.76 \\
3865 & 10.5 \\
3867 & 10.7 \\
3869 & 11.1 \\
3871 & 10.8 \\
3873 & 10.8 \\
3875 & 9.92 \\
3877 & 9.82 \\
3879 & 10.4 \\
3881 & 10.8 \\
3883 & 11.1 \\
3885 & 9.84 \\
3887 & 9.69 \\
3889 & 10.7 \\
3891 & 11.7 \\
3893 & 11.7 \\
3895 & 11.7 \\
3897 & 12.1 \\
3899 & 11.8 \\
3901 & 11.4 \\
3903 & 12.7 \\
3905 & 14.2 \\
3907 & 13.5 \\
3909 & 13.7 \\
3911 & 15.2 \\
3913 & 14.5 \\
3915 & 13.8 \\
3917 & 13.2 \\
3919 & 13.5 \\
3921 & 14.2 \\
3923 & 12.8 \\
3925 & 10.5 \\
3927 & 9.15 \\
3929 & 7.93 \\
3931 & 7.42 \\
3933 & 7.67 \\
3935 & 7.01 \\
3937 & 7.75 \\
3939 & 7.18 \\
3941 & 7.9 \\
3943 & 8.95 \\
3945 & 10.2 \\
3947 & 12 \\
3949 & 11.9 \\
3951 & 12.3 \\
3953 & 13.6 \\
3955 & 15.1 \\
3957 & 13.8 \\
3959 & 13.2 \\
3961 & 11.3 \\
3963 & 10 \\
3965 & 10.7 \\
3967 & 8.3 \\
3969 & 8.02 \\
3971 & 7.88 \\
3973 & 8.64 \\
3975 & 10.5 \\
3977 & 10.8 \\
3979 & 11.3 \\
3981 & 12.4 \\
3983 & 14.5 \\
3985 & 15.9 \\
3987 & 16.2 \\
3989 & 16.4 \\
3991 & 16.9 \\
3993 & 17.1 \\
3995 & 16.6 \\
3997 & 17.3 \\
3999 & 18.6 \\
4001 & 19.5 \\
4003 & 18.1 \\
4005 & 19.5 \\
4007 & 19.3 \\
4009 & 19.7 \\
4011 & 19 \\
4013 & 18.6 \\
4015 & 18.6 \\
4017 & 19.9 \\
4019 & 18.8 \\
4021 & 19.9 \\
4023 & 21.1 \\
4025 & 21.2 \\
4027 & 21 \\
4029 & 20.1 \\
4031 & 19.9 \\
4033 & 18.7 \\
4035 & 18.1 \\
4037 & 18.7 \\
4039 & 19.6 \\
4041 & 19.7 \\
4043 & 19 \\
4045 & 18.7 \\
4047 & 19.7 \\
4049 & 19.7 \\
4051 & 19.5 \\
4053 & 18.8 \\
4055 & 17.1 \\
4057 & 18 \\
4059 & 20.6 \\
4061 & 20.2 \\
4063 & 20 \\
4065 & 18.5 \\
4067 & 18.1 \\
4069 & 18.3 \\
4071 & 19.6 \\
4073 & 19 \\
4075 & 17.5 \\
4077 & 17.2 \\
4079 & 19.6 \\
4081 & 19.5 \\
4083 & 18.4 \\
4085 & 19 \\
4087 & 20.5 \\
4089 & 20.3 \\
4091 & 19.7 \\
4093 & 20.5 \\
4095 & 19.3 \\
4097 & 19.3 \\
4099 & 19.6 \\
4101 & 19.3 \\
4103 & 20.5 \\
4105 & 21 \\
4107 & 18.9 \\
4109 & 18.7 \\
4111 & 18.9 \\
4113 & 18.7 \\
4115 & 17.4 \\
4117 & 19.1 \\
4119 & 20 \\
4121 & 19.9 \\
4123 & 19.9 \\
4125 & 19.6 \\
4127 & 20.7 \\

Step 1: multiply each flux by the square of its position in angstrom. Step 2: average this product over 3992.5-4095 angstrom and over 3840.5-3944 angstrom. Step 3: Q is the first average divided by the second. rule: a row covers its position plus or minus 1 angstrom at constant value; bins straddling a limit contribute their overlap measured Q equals 1.94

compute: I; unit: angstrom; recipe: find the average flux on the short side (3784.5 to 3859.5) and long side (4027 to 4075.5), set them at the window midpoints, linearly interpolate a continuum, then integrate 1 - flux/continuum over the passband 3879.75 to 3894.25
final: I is 2.2 angstrom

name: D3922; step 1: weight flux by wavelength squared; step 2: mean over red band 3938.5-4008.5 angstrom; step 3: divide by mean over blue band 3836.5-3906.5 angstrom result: 1.3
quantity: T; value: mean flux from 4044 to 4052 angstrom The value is 19.4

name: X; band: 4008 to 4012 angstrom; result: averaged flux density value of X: 19.4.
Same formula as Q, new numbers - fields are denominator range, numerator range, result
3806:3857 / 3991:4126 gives 2.23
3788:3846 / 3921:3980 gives 1.07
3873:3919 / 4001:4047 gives 1.73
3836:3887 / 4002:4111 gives 2.16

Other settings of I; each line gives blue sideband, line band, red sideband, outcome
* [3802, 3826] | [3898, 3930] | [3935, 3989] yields -4.3 angstrom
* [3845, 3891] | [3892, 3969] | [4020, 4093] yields 9.6 angstrom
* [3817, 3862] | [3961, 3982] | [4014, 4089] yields 7.5 angstrom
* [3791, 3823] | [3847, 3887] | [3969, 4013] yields 7.7 angstrom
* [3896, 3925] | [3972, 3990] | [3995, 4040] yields 4.5 angstrom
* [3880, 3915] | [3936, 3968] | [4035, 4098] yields 7.9 angstrom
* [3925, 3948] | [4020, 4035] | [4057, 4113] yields -5.0 angstrom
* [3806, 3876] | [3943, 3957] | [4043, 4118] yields 1.7 angstrom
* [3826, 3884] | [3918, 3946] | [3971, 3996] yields 5.9 angstrom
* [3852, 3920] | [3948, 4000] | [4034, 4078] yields 7.8 angstrom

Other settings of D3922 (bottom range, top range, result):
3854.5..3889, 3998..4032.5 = 2.07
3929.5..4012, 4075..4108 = 1.60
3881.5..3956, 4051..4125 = 1.84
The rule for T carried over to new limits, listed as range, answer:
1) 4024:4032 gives 20.6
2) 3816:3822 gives 11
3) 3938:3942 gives 7.54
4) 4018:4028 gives 20.4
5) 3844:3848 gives 9.27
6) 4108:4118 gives 18.6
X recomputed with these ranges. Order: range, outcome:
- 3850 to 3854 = 10.3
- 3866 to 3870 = 10.9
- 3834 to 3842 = 8.27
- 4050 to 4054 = 19.1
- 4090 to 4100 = 19.7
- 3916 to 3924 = 13.4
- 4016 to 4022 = 19.5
